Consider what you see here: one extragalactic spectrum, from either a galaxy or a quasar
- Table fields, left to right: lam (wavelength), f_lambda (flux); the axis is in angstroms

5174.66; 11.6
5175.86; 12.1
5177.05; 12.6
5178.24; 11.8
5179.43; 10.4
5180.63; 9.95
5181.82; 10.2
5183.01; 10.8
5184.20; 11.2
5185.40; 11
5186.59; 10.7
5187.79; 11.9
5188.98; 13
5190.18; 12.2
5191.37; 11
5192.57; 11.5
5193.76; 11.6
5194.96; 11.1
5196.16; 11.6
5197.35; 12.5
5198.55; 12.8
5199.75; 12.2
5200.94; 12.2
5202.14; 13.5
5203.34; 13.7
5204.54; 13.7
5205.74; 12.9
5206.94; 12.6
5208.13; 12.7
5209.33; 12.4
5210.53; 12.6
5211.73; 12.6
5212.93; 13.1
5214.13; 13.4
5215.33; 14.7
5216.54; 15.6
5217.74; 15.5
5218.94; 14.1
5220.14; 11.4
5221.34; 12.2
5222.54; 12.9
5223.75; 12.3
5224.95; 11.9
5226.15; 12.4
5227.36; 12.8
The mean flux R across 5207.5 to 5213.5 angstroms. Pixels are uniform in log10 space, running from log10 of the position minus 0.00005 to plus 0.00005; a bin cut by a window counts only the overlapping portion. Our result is 12.7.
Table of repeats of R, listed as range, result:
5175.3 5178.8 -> 12.2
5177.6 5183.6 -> 10.7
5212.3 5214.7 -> 13.2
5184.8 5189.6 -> 11.6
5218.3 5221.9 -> 12.6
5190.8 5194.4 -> 11.4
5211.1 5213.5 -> 12.8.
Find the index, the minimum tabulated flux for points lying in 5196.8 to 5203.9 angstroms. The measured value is 12.2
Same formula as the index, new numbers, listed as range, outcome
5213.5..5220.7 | 11.4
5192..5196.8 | 11.1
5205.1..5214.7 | 12.4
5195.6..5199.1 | 11.6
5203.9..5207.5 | 12.6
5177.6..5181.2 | 9.95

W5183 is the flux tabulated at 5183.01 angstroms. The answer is 10.8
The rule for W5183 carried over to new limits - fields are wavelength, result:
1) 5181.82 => 10.2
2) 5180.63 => 9.95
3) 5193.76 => 11.6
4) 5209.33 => 12.4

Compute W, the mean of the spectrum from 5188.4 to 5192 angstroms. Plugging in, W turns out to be 12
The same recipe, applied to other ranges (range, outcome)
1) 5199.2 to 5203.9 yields 12.9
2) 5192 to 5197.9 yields 11.7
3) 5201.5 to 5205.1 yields 13.6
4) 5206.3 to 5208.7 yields 12.7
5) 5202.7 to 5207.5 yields 13.2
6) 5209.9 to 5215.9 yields 13.3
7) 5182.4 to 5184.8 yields 11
